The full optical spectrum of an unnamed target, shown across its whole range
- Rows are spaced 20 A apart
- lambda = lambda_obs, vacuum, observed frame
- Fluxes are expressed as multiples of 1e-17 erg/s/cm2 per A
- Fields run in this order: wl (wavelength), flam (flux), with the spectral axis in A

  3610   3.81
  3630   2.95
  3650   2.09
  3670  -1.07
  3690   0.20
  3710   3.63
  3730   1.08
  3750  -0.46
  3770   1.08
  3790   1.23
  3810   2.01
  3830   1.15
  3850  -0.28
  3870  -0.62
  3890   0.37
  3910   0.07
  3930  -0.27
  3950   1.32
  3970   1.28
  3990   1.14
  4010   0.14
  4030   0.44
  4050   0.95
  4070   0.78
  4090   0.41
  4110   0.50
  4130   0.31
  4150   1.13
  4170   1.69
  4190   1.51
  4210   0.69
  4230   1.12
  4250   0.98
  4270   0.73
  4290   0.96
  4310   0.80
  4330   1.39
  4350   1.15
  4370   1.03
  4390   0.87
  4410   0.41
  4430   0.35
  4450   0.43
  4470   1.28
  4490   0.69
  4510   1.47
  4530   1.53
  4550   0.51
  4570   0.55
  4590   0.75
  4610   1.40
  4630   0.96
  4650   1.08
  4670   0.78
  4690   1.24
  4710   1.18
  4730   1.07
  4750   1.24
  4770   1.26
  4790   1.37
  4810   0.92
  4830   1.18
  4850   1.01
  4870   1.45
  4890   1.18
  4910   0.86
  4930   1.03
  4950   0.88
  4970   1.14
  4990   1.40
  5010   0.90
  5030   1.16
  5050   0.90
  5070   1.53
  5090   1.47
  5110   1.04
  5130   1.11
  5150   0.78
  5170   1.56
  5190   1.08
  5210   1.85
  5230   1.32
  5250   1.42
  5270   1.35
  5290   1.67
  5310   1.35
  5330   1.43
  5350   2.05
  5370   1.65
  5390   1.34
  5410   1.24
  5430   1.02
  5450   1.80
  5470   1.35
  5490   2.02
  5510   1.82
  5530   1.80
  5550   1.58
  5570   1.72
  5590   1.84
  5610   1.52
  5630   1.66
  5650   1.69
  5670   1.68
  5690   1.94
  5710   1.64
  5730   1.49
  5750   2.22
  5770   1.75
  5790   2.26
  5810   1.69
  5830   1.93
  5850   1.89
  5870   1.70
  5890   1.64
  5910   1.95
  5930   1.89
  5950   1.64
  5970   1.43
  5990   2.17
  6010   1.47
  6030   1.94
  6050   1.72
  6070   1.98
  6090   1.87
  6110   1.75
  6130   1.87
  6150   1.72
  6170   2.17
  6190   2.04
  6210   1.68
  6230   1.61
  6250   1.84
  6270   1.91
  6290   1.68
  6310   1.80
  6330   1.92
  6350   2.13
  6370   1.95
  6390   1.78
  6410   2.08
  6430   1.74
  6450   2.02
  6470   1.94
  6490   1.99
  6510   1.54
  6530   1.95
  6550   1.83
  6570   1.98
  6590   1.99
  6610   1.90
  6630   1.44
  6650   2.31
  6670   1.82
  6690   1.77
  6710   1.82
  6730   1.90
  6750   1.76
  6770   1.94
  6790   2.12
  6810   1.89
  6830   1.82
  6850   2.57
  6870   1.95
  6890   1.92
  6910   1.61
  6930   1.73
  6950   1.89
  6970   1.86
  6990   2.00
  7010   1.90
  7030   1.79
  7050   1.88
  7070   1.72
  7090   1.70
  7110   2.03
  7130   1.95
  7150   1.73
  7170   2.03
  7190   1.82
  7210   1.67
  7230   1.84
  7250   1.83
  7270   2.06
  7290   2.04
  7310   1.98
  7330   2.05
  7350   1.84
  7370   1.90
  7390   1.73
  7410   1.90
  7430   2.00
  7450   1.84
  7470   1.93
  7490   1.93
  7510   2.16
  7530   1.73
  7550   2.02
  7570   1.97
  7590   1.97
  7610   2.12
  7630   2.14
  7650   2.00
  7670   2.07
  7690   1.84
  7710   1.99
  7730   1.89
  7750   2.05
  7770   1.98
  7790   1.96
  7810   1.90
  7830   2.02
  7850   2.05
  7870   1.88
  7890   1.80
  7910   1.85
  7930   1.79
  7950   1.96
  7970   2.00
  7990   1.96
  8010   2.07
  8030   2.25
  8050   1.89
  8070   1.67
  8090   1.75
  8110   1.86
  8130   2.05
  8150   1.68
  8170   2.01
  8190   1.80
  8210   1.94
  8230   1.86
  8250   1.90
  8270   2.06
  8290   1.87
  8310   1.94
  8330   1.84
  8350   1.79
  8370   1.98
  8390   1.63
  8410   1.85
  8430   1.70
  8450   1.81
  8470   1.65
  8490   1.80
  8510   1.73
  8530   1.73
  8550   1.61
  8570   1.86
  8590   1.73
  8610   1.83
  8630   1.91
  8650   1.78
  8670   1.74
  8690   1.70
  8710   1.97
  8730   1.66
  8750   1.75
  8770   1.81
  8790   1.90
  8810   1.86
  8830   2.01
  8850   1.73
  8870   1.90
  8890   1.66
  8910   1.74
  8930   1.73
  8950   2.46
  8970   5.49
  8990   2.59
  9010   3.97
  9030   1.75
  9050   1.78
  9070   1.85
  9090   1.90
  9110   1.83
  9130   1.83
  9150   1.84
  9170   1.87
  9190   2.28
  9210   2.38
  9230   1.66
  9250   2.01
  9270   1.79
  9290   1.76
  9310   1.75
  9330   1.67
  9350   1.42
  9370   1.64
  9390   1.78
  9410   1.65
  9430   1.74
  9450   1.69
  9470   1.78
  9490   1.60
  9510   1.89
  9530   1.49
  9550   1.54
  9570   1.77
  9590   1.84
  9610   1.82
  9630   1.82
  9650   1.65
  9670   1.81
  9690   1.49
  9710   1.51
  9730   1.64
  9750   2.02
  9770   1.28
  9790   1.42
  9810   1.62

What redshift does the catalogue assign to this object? 0.367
